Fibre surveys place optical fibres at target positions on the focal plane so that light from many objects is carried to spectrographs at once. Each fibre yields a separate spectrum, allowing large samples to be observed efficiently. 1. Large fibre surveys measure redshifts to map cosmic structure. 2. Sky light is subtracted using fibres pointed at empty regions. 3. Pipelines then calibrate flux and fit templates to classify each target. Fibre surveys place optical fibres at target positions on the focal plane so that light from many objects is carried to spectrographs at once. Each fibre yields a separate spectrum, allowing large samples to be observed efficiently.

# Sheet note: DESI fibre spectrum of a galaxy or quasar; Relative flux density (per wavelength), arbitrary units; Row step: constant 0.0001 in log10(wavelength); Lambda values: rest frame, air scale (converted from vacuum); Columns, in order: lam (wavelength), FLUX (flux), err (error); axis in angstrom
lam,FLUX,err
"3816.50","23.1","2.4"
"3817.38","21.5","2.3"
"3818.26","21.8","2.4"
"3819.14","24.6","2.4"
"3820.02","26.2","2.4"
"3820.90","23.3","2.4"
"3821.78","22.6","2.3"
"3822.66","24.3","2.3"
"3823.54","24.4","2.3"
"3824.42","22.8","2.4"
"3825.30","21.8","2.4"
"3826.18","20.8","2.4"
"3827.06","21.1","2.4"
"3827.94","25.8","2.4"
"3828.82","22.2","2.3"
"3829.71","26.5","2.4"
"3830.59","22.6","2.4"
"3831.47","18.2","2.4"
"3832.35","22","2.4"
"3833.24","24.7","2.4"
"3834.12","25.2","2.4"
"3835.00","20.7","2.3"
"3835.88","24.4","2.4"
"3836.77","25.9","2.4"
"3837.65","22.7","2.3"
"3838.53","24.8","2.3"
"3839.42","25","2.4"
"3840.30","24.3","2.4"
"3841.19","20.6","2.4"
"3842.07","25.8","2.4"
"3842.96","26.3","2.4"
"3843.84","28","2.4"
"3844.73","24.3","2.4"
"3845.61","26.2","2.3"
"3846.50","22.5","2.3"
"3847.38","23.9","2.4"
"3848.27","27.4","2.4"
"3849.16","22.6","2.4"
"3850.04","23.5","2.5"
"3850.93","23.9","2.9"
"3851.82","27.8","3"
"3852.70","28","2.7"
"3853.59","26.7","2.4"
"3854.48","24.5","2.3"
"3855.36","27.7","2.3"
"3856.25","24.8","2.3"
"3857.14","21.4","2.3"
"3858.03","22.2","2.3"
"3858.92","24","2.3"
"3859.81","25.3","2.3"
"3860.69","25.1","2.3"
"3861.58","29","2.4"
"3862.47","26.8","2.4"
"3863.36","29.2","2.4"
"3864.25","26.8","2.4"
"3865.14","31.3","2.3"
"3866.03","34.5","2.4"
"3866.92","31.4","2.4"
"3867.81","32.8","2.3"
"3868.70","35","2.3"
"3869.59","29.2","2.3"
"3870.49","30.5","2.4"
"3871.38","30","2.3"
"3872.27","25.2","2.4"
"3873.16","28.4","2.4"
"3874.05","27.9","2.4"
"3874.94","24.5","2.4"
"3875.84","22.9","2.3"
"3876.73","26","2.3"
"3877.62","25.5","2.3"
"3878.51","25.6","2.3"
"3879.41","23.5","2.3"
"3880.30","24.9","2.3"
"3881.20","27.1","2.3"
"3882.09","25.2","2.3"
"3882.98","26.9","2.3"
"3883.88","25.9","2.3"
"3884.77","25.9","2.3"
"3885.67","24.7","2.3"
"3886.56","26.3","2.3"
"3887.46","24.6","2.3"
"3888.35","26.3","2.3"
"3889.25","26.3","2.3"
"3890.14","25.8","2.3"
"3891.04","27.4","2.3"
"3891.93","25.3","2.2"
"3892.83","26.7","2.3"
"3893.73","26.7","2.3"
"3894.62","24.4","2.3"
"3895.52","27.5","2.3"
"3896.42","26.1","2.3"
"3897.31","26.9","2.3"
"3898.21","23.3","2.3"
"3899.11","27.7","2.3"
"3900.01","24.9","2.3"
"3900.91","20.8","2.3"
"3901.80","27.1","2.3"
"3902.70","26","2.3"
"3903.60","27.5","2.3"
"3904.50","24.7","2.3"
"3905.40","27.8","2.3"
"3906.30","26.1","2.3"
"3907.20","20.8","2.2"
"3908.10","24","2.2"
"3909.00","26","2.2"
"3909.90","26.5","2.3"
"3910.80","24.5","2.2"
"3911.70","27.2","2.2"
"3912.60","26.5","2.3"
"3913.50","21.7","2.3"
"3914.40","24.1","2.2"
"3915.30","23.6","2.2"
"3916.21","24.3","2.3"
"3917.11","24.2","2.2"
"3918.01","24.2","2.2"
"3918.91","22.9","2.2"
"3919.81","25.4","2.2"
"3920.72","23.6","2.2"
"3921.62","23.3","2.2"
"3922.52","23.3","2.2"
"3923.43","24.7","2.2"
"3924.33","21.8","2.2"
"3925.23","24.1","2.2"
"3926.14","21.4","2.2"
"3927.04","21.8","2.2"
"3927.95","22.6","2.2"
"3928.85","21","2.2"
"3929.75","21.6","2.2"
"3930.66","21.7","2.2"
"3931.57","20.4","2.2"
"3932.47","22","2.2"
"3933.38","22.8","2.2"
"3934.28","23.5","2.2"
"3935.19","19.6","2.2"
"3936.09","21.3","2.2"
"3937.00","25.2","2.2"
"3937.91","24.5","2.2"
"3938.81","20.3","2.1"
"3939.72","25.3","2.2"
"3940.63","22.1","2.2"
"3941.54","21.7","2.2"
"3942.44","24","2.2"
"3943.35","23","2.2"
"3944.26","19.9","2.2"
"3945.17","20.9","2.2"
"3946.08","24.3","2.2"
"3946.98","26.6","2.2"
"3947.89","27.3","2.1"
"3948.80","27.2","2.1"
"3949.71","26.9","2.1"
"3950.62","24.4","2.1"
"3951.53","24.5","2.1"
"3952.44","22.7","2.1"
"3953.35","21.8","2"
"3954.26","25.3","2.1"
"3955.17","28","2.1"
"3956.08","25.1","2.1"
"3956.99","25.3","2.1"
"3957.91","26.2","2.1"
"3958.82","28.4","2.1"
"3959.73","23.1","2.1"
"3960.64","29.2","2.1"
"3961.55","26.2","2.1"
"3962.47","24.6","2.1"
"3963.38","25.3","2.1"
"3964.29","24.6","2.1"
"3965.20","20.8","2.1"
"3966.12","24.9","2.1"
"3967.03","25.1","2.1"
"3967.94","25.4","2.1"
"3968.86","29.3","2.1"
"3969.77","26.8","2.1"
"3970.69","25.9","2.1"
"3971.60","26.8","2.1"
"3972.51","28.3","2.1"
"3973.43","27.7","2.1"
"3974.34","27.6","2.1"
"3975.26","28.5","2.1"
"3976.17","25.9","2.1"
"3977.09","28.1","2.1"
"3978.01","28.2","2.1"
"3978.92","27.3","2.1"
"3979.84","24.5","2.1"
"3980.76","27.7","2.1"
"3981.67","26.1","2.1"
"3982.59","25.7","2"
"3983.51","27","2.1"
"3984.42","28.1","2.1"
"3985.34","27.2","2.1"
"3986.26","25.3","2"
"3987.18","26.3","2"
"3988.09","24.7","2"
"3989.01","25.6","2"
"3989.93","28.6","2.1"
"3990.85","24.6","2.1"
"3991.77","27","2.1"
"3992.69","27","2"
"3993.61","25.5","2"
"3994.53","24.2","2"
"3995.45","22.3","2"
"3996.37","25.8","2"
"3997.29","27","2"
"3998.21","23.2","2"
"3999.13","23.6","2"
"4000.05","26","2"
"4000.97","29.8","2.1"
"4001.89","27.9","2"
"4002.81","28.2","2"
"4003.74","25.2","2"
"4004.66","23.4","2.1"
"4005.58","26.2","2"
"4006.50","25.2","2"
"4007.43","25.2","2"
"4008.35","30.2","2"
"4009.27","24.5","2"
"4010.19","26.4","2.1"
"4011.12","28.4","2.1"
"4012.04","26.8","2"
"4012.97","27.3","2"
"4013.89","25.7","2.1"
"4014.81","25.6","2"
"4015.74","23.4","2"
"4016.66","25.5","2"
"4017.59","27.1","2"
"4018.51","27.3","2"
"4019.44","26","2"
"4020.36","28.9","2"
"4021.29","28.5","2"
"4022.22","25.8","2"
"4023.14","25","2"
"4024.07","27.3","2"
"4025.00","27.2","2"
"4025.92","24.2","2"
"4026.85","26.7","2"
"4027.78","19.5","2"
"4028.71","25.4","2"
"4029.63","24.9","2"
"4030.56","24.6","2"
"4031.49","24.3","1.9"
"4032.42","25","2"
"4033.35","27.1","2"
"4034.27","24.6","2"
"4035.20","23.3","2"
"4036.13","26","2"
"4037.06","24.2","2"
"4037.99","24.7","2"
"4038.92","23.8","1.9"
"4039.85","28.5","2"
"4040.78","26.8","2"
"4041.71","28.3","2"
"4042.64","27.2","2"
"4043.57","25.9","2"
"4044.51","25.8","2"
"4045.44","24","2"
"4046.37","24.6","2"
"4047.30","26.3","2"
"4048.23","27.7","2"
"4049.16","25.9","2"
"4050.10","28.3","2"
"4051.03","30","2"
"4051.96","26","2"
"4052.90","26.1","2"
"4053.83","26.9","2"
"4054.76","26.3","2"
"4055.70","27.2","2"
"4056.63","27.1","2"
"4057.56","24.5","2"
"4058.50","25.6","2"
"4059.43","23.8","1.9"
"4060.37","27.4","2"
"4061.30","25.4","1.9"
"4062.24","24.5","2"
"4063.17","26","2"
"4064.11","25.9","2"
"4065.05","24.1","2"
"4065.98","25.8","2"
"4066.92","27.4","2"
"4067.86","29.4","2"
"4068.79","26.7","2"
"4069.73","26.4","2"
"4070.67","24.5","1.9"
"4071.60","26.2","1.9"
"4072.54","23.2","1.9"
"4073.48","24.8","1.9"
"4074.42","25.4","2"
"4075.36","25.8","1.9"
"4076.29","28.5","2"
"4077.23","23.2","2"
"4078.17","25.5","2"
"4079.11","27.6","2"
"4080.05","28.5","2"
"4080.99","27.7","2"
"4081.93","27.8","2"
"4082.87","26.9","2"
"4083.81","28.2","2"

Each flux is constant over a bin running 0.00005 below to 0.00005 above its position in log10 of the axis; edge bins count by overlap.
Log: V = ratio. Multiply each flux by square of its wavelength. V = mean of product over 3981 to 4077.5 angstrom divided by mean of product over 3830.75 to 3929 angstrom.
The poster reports 1.1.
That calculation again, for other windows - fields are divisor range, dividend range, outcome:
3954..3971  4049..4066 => 1.06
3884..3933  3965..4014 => 1.12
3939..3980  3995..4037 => 1.04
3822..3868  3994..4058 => 1.14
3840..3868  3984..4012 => 1.07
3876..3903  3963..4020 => 1.07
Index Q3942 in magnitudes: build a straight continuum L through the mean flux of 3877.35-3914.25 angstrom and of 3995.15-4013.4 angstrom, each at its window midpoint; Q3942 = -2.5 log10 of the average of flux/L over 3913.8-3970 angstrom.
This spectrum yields 0.08 mag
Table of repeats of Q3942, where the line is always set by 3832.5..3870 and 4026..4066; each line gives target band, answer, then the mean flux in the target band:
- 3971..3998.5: -0.02 mag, 26.4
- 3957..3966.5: 0.02 mag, 25.3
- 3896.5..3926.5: 0.06 mag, 24.6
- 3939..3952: 0.08 mag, 24.1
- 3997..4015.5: -0.02 mag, 26.2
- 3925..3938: 0.17 mag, 22.1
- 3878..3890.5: 0.02 mag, 25.6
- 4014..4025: -0.03 mag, 26.4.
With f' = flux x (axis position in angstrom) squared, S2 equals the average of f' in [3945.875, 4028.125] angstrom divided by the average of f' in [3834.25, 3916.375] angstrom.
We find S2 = 1.07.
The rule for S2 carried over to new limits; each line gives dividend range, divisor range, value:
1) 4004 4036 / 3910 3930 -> 1.15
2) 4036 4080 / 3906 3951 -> 1.18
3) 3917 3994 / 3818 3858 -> 1.09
